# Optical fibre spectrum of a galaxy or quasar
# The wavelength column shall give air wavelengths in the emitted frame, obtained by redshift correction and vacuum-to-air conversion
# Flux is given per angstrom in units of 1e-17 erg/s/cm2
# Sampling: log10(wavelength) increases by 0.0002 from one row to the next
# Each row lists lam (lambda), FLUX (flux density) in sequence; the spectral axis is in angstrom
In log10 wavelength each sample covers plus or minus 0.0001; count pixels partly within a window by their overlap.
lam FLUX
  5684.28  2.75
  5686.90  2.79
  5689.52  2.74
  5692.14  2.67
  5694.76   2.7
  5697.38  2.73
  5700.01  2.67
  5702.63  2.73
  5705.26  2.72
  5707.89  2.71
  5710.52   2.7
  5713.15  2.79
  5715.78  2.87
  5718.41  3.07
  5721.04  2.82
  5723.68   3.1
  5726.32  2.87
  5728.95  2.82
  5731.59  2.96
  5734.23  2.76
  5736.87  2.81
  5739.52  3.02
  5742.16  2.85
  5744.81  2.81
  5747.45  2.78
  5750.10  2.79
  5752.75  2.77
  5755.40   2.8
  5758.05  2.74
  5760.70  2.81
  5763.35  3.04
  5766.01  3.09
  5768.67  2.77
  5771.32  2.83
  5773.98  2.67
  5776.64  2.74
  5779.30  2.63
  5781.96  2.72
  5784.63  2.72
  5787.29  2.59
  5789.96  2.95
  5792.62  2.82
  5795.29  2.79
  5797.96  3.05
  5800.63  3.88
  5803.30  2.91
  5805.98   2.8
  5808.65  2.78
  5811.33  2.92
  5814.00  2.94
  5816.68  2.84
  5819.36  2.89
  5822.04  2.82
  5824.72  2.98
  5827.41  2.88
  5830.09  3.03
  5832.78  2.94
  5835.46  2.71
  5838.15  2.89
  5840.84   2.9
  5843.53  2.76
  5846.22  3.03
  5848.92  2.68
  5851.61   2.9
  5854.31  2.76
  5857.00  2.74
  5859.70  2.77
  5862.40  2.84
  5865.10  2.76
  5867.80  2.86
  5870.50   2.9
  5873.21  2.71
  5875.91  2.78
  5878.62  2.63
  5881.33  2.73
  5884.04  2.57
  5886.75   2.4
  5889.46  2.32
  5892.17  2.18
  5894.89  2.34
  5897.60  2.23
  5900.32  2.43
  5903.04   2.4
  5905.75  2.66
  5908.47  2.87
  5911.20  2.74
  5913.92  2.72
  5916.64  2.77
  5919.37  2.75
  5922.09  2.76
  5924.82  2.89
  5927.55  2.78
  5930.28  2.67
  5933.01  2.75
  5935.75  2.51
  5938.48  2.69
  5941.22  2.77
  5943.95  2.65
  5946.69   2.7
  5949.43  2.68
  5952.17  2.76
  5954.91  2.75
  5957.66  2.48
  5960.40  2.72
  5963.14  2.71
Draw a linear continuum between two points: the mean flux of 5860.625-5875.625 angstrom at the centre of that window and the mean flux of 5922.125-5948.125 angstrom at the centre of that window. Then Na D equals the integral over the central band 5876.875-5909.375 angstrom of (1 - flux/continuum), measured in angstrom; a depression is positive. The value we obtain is 3.47 angstrom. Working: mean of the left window 2.81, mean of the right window 2.71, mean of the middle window 2.48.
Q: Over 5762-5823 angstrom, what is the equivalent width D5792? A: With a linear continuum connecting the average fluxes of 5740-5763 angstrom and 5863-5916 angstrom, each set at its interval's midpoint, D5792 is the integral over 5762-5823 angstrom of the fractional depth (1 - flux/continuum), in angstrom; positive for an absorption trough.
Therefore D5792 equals -2.9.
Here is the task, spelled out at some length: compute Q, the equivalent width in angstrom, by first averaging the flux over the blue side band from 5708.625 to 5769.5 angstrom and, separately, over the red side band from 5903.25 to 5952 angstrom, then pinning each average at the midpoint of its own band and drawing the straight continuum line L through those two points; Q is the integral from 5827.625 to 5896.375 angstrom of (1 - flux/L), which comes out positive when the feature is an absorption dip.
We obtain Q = 1.1 angstrom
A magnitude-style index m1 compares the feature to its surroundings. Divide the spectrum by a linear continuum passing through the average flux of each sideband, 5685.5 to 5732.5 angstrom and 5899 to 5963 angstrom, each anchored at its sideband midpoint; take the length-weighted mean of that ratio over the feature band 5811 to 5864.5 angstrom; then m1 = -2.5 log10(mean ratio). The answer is -0.05 mag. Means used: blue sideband 2.8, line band 2.86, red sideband 2.69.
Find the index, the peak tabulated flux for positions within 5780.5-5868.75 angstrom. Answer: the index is 3.88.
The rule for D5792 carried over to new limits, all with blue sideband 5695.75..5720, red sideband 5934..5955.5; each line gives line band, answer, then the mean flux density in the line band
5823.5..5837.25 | -0.9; 2.91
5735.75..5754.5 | -0.5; 2.83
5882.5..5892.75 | 1.2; 2.39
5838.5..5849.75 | -0.5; 2.85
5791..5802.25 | -1.6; 3.13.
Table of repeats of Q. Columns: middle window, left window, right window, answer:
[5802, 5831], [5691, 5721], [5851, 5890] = -1.7 angstrom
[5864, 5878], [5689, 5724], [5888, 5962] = -0.7 angstrom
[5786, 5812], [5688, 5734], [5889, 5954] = -2.1 angstrom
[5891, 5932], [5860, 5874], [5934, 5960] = 1.7 angstrom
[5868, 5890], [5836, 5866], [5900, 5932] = 1.0 angstrom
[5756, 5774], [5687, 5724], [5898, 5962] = -0.7 angstrom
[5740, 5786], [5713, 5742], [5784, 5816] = 1.8 angstrom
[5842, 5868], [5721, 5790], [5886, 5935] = -1.3 angstrom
